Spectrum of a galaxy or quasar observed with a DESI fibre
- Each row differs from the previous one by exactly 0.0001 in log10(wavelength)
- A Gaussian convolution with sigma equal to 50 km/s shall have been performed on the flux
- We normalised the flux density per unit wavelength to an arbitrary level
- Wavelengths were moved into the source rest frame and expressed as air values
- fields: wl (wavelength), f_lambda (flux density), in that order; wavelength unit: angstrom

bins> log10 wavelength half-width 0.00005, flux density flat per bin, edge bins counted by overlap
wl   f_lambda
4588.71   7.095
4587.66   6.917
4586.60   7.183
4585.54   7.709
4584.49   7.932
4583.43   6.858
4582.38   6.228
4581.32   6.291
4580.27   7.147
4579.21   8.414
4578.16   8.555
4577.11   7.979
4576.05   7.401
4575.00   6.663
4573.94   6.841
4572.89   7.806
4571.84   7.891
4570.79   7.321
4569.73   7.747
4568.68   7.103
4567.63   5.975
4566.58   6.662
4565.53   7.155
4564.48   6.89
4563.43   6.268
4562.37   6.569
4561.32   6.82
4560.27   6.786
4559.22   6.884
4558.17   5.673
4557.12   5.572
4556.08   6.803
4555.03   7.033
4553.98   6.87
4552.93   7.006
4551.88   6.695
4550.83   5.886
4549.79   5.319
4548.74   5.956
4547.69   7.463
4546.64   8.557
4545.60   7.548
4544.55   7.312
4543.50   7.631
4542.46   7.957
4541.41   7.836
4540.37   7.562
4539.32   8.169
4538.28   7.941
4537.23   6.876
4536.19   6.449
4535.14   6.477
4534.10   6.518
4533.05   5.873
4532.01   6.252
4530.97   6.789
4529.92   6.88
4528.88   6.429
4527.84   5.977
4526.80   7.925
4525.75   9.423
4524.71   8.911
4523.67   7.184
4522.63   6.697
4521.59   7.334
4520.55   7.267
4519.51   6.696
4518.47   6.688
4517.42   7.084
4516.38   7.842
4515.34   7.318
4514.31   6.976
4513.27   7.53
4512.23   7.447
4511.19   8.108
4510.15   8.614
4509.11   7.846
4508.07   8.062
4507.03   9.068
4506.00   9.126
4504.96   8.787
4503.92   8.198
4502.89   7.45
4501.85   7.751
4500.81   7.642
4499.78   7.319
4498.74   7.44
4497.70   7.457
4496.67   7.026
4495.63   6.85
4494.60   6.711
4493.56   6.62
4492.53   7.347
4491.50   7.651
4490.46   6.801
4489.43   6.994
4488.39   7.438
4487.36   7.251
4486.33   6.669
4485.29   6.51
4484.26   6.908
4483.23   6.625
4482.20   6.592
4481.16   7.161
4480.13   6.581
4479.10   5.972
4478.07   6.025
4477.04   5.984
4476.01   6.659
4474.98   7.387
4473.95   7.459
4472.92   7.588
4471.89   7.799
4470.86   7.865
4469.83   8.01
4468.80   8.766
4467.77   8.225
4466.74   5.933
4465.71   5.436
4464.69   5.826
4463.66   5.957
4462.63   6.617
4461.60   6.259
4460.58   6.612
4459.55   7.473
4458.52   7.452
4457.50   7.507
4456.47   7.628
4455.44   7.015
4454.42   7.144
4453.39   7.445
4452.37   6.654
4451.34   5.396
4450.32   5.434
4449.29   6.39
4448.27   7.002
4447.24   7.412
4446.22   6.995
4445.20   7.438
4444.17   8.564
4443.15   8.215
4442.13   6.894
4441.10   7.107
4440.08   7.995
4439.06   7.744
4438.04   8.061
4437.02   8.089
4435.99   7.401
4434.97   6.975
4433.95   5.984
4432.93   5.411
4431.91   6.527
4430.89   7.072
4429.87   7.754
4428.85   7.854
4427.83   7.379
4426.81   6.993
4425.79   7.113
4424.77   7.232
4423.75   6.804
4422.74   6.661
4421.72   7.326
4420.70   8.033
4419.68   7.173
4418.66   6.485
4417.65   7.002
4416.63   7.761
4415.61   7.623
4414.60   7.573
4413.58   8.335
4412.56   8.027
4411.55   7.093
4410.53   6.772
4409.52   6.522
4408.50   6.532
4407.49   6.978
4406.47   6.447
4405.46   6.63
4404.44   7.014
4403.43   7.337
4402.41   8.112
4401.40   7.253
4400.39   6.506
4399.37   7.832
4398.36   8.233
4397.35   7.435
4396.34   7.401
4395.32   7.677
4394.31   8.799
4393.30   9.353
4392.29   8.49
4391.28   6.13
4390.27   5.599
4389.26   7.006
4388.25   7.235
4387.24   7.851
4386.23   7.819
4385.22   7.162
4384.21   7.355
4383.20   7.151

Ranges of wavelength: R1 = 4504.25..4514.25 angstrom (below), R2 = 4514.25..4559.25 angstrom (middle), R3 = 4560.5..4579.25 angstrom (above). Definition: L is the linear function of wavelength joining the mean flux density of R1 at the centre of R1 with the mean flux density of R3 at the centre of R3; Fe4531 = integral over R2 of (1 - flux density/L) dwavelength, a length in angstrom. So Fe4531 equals 4.2 angstrom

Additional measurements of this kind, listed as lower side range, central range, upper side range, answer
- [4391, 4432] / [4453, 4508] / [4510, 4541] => 0.8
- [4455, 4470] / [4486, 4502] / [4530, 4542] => -0.5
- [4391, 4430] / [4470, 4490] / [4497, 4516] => 2.1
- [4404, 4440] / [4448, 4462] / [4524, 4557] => 0.6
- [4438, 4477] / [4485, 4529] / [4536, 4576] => -2.7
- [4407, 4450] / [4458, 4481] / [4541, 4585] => 0.9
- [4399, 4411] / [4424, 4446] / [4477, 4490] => -1.4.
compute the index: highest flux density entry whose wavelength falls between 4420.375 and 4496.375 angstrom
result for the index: 8.766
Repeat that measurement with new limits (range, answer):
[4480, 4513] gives 9.126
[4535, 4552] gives 8.557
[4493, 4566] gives 9.423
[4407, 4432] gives 8.335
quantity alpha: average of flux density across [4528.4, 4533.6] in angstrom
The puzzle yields 6.44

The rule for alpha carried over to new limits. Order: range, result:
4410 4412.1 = 6.98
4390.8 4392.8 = 7.34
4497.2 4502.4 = 7.51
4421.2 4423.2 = 6.99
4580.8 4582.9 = 6.24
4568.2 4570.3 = 7.41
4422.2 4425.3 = 6.91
